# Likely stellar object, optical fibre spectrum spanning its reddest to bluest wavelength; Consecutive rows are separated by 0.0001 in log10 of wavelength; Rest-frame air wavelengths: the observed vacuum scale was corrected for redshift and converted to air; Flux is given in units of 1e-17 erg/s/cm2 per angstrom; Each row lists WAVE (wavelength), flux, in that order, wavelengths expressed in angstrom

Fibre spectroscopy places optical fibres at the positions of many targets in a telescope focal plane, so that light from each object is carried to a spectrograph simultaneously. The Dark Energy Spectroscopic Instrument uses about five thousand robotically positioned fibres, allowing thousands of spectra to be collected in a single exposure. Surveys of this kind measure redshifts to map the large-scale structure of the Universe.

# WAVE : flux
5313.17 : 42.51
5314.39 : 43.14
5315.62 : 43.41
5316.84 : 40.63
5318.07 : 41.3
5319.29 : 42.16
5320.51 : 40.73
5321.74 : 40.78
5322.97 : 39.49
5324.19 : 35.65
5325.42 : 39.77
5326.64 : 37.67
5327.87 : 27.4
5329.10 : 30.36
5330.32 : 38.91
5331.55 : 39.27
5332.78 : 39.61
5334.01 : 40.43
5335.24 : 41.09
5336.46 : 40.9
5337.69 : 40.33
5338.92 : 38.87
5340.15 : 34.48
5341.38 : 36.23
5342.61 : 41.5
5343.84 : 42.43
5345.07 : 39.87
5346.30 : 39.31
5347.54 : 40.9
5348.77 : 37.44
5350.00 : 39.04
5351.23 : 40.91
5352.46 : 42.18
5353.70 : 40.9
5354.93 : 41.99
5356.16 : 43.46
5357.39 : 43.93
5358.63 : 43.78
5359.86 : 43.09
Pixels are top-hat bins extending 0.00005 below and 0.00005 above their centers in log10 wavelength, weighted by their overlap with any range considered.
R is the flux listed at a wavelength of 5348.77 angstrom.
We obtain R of 37.44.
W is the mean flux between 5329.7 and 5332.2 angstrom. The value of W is 39.1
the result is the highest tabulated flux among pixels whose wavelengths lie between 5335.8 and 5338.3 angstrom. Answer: 40.9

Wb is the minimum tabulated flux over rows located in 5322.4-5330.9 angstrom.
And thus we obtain 27.4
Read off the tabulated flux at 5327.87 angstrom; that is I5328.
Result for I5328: 27.4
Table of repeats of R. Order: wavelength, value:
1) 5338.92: 38.87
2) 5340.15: 34.48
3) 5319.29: 42.16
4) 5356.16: 43.46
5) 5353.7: 40.9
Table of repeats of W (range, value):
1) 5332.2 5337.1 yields 40.5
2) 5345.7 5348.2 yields 39.9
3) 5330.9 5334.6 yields 39.7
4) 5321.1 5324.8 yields 38.6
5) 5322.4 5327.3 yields 38.1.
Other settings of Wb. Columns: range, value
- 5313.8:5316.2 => 43.14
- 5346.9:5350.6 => 37.44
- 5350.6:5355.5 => 40.9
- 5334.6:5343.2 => 34.48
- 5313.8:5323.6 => 39.49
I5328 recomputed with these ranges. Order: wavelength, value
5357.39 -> 43.93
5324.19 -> 35.65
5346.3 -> 39.31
